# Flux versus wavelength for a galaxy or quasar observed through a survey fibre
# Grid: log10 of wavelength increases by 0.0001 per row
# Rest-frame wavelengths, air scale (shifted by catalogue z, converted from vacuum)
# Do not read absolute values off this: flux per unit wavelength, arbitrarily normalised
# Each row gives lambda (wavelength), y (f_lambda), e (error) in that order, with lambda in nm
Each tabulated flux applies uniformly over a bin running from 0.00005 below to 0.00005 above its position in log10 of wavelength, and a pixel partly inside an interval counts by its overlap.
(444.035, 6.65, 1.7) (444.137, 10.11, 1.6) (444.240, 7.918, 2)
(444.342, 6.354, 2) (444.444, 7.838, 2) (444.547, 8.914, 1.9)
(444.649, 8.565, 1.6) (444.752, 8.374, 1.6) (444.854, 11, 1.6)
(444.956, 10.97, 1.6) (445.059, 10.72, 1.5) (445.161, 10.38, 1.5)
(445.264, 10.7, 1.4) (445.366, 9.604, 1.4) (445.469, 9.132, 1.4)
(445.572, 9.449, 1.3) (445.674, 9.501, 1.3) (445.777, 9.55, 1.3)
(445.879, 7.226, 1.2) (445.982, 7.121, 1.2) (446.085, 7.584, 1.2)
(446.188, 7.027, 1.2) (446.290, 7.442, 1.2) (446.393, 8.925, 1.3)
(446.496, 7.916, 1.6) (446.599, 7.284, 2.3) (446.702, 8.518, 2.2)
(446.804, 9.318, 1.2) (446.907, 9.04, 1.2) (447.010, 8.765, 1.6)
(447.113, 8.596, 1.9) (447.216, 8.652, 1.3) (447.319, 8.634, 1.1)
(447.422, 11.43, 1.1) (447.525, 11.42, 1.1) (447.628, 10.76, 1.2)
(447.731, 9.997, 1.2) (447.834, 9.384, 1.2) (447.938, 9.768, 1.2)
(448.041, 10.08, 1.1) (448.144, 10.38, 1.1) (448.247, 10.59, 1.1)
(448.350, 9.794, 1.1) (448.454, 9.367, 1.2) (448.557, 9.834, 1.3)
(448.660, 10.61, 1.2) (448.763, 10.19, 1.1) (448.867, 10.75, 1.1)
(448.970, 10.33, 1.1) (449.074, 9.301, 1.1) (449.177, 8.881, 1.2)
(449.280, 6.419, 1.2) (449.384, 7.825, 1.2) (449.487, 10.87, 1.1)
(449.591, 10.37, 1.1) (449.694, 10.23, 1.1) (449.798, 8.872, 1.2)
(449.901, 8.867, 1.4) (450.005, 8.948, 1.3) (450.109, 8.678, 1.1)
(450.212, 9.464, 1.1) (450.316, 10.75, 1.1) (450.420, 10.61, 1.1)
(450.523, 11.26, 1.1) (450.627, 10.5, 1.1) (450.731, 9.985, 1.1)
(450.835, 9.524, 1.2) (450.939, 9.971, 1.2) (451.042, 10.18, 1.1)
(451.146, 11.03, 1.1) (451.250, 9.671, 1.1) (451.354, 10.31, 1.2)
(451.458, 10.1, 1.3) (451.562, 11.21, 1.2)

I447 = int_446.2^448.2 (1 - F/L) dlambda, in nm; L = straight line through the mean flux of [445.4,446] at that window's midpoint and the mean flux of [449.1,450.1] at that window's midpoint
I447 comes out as -0.08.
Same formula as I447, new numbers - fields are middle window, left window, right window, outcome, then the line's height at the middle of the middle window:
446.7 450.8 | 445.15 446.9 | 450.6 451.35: -0.13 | 9.44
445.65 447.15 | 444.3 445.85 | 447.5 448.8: 0.23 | 9.72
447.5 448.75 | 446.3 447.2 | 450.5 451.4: -0.15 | 9.07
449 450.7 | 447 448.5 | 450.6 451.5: 0.09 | 10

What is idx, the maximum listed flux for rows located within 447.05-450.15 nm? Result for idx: 11.43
